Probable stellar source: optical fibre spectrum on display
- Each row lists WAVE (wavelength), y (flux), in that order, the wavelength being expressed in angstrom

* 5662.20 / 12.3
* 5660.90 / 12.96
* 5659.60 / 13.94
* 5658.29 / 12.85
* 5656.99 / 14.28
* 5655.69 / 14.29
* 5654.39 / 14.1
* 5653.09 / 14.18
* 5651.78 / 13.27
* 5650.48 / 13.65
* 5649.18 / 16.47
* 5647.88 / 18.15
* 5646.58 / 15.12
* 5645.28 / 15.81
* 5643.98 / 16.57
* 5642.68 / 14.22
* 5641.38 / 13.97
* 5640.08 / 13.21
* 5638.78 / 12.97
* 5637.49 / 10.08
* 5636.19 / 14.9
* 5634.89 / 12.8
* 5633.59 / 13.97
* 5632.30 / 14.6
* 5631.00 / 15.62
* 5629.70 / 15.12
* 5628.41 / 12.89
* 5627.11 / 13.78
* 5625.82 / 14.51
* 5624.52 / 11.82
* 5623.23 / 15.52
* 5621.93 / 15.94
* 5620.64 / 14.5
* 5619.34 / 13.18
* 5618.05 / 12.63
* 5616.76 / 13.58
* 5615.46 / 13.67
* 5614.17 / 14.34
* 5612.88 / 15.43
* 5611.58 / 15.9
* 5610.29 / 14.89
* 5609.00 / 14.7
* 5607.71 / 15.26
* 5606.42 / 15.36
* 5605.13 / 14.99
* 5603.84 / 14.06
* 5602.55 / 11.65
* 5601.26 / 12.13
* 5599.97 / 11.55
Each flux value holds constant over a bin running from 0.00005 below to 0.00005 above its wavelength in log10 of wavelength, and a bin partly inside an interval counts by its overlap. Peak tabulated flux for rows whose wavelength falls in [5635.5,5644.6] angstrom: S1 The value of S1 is 16.57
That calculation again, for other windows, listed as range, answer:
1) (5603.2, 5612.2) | 15.9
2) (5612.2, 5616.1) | 15.43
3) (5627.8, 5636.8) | 15.62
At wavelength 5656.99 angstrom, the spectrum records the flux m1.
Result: 14.28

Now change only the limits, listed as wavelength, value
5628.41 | 12.89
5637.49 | 10.08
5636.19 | 14.9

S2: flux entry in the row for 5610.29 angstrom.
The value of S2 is 14.89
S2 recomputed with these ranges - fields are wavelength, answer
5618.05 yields 12.63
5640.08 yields 13.21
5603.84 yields 14.06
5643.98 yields 16.57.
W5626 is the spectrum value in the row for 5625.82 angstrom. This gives 14.51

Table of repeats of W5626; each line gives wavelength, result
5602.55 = 11.65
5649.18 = 16.47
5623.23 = 15.52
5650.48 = 13.65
